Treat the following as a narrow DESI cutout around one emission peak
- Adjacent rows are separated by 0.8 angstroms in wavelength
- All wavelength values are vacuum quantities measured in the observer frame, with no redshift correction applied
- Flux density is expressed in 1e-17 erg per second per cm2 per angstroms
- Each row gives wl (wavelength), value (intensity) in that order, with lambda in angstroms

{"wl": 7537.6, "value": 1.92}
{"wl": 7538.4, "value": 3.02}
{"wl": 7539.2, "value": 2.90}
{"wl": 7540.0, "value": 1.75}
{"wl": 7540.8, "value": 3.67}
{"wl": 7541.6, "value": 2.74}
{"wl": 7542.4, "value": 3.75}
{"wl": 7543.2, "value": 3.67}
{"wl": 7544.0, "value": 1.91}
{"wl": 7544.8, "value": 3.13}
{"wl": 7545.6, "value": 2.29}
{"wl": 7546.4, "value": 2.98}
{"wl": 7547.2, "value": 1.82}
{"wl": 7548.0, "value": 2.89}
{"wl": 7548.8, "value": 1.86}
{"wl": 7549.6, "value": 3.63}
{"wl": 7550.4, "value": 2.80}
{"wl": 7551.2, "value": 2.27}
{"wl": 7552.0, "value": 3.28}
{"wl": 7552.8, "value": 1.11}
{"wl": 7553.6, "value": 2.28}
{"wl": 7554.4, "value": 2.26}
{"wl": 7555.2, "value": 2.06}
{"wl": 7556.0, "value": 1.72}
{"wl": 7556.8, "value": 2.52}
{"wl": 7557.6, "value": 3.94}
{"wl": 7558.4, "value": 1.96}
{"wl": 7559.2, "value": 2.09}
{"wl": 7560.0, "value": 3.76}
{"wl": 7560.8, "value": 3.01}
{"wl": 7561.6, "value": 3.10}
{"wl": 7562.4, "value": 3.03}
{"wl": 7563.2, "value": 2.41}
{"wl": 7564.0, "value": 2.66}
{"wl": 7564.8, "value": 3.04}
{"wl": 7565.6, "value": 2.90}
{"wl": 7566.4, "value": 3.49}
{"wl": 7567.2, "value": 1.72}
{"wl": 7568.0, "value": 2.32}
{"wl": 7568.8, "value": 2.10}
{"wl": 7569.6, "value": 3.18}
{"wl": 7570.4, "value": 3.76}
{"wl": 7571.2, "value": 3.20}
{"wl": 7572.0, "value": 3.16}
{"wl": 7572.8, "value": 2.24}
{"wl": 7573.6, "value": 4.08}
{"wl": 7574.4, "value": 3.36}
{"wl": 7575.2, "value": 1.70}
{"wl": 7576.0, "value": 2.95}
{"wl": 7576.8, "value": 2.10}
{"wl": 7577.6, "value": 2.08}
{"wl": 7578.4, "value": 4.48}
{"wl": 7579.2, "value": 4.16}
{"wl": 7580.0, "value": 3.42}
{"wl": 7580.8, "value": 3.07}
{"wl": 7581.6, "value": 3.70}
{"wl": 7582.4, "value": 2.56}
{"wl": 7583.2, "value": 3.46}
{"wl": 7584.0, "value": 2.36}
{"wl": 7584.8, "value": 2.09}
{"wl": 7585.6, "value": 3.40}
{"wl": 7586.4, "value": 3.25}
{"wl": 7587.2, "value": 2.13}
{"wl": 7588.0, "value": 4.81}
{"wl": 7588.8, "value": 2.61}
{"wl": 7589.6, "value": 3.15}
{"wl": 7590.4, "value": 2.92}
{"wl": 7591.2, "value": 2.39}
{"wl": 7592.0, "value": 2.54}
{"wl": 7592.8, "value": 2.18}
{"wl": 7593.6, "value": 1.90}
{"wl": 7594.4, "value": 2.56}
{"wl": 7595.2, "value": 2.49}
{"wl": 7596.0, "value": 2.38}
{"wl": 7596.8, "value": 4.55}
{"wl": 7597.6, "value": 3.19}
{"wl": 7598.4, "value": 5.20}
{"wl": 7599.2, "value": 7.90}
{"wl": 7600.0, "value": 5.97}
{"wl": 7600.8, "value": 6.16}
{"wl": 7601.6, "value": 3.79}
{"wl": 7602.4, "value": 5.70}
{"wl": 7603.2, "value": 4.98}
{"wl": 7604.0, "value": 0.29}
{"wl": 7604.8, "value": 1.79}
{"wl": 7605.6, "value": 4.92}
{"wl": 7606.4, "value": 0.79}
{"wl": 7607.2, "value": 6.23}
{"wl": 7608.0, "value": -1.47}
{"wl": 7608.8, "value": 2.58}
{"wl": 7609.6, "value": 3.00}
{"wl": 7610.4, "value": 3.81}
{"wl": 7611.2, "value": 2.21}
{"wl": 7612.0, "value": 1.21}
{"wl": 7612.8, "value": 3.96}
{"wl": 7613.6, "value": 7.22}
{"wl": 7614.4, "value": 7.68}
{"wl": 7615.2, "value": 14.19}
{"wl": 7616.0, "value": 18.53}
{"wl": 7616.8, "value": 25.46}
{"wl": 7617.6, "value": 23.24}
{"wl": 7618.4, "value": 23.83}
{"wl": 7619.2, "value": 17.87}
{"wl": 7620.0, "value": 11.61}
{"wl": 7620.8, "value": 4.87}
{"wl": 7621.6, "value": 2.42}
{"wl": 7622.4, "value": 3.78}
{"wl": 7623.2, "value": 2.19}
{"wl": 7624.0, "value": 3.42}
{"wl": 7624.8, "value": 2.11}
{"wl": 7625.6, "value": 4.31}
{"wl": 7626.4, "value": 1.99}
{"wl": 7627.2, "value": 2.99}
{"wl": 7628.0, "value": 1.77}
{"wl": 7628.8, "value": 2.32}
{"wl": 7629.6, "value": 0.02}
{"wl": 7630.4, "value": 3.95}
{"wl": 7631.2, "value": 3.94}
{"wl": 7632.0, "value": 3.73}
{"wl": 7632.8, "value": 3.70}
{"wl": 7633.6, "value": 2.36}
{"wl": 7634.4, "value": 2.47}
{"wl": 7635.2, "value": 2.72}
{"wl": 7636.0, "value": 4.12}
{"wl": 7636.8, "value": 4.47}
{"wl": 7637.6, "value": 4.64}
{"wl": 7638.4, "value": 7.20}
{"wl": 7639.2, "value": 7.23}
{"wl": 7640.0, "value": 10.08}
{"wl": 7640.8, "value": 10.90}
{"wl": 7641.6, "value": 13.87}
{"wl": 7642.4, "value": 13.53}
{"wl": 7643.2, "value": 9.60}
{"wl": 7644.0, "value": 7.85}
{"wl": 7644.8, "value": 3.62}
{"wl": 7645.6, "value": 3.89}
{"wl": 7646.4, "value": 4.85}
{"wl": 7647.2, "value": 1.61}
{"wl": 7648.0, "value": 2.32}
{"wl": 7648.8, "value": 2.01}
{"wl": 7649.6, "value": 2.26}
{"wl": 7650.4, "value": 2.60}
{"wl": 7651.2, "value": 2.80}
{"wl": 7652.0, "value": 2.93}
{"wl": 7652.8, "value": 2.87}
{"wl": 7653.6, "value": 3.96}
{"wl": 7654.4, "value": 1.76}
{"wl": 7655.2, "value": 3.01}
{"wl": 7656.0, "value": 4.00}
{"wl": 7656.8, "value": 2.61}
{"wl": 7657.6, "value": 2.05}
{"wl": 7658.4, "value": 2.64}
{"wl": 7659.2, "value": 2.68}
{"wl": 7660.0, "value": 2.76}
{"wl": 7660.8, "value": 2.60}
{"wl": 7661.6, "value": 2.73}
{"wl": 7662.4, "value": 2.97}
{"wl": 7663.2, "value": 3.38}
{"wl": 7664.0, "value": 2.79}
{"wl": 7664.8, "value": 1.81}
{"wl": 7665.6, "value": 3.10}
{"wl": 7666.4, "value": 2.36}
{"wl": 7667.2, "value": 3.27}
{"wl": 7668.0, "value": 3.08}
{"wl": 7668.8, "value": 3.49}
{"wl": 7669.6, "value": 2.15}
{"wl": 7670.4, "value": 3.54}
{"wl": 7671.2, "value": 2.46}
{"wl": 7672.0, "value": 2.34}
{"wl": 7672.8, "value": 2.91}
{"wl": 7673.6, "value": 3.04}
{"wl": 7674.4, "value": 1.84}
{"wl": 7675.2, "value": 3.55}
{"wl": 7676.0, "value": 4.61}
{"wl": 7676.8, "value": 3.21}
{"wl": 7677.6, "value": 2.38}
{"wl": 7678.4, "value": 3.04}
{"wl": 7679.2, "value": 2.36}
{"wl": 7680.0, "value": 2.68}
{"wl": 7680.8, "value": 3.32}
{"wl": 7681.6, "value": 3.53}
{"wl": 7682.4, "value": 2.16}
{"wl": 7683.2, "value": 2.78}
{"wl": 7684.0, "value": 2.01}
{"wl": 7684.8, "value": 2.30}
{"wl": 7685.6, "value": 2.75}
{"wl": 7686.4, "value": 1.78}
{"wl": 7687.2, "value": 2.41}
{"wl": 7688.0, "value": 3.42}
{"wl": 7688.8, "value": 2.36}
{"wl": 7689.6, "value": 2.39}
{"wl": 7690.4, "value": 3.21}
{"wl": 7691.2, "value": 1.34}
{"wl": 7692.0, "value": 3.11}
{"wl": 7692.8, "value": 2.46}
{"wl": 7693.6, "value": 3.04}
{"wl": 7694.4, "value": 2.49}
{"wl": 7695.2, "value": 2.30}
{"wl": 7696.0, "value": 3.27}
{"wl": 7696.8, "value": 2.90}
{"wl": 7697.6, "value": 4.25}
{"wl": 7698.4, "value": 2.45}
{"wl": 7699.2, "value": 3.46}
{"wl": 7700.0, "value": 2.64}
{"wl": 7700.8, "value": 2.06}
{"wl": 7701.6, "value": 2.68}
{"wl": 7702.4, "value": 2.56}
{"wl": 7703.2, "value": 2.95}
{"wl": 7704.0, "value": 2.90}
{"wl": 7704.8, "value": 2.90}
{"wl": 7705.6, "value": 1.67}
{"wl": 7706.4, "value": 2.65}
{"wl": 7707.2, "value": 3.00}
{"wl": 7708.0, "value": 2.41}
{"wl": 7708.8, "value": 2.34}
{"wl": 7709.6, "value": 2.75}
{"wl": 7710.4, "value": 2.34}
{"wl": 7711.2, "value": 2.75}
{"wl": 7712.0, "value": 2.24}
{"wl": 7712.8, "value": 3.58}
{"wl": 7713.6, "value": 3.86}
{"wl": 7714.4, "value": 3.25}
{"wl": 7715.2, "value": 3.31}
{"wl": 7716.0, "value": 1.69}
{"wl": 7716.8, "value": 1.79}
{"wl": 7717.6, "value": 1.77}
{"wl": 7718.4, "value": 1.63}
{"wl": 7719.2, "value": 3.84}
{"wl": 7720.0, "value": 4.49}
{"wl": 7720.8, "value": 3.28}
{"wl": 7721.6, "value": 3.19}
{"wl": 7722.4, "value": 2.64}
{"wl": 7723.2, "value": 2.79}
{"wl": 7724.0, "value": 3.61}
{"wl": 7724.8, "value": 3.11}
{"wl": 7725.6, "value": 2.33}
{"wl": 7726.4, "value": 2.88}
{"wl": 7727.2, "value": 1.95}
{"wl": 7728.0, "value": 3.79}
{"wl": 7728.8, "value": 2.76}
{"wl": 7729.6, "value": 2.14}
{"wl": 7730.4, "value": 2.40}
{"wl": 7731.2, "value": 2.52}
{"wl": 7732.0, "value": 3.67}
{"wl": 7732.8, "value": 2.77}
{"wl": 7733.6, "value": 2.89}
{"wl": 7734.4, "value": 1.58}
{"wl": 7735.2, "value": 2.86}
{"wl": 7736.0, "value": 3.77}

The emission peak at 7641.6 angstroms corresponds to [N II]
